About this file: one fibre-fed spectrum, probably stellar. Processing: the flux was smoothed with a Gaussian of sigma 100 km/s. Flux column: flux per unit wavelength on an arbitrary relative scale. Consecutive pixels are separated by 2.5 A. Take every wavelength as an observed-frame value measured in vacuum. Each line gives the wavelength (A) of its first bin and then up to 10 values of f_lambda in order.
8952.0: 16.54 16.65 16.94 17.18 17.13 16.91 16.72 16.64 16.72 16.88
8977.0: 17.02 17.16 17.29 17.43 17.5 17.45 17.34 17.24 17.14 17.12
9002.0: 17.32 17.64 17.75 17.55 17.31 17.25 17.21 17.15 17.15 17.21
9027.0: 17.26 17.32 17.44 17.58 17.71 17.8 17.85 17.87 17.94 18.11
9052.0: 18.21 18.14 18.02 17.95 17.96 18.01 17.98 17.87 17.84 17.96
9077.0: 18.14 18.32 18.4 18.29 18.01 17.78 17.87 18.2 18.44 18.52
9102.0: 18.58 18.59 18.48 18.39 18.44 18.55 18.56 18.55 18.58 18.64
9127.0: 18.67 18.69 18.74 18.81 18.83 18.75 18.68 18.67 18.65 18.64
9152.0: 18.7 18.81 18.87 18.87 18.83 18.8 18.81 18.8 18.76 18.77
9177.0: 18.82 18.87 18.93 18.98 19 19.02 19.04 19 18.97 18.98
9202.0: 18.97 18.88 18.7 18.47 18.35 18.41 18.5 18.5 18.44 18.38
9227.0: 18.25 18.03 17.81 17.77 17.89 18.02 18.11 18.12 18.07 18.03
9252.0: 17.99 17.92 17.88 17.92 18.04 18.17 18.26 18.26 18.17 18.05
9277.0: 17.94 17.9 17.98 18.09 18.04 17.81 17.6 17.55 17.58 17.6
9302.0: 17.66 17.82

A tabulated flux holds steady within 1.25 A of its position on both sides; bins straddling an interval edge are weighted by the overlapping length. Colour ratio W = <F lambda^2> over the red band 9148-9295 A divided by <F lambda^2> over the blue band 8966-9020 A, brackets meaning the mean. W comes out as 1.1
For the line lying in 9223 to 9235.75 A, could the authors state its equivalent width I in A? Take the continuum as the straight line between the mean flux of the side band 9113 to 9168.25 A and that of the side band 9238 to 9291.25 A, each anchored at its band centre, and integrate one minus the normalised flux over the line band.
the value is 0.1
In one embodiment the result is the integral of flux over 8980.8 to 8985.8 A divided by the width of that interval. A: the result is 17.4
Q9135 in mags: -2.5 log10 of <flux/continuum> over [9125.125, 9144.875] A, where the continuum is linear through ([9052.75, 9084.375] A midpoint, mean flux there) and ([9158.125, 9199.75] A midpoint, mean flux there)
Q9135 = -0.01 mag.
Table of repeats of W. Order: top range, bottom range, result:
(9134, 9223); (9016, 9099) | 1.08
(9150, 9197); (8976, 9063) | 1.11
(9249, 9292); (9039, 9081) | 1.05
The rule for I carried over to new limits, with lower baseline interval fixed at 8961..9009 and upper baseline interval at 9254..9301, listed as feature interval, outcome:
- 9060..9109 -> -2.05 A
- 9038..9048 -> -0.30 A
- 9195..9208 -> -0.86 A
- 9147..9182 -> -2.28 A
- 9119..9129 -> -0.62 A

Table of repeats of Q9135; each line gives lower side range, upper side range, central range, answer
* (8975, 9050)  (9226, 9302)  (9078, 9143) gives -0.051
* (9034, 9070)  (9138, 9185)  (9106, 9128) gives -0.006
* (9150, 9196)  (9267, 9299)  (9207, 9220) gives 0.003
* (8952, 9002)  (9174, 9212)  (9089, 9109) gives -0.014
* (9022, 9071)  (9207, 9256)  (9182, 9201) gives -0.053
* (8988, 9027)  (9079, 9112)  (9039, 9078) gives -0.006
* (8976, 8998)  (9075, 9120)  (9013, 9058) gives 0.008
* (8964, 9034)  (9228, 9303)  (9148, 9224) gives -0.062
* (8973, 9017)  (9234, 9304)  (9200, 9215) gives -0.051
